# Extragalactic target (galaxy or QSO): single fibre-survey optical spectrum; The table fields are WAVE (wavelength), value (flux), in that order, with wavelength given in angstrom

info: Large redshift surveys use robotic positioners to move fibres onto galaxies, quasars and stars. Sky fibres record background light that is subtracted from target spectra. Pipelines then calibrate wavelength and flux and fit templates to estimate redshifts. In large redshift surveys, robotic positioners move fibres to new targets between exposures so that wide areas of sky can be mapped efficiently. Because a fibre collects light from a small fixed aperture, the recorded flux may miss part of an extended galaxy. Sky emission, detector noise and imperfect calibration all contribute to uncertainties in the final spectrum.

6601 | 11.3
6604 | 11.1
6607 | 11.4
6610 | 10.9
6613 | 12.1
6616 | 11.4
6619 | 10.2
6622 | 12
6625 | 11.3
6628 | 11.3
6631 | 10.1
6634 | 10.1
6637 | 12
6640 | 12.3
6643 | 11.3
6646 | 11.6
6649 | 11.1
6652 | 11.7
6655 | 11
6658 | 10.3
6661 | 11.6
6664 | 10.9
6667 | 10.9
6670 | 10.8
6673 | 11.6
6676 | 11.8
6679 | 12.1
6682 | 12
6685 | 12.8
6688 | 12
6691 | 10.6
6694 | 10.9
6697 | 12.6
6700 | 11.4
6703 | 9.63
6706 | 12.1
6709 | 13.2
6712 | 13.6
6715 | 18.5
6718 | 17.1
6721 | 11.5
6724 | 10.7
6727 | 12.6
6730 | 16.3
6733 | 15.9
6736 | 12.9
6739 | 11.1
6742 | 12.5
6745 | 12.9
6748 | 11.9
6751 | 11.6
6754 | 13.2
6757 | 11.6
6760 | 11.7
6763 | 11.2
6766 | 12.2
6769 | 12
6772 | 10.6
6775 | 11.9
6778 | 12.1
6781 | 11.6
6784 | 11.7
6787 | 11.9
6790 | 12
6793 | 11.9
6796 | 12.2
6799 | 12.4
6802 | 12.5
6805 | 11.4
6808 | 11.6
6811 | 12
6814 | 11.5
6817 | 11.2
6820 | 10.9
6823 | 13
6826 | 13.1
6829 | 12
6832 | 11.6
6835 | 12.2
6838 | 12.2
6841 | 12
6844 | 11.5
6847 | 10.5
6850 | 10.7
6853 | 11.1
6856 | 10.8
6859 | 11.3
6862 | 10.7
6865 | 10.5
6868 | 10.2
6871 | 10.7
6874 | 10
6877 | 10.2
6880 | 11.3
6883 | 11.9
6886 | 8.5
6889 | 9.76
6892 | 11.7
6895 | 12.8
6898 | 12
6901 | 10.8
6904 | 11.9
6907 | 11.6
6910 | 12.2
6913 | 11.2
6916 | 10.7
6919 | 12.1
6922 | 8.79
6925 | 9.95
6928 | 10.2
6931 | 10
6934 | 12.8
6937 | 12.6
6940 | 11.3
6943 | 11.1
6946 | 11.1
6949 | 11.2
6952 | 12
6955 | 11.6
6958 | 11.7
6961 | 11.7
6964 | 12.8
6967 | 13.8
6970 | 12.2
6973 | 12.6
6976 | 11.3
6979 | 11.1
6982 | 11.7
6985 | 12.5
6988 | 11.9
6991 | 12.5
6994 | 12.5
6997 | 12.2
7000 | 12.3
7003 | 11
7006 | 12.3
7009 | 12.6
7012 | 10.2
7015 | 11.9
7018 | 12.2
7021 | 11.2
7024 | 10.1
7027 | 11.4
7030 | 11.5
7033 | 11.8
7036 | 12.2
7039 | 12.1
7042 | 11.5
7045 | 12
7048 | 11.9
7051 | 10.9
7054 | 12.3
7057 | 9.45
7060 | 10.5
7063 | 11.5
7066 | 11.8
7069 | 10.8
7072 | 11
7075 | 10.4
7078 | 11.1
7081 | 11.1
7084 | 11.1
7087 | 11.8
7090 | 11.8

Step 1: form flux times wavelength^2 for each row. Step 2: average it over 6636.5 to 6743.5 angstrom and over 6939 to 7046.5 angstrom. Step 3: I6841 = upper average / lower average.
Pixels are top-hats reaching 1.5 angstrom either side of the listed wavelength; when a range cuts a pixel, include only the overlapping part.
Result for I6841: 1.05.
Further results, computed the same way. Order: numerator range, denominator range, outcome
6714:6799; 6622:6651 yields 1.16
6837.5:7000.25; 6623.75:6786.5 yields 1.01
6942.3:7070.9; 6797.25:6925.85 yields 1.08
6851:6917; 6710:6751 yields 0.85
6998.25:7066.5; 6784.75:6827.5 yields 1.03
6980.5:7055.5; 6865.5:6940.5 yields 1.11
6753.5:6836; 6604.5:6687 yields 1.09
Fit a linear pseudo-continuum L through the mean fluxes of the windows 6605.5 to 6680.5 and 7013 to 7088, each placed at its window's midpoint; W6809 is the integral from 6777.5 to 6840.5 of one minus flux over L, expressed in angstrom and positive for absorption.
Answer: -3.7 angstrom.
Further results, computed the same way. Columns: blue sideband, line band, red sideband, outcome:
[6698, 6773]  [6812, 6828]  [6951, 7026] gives 0.7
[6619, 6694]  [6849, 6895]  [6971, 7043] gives 3.6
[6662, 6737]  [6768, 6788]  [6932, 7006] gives 1.2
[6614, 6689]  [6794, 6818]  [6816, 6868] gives -0.9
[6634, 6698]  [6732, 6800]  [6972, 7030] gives -3.2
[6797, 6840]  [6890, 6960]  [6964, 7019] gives 3.9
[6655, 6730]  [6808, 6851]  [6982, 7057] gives 0.9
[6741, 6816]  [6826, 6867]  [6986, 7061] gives 1.6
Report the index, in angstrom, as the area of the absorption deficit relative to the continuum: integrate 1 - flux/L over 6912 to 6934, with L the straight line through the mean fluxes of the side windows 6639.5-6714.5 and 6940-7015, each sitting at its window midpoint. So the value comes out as 2.4 angstrom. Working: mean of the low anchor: 11.7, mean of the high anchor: 11.9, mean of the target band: 10.6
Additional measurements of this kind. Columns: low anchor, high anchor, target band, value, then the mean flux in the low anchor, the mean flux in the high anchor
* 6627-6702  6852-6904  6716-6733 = -4.15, 11.4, 10.9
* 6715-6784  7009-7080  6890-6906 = 0.26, 12.6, 11.3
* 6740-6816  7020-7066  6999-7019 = -0.56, 11.9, 11.4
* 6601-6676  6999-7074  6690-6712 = -0.78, 11.2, 11.4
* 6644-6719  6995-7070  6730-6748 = -1.93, 12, 11.5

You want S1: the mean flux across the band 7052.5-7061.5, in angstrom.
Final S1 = 10.8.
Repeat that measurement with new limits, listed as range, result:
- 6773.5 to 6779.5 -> 12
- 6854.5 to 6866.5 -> 10.8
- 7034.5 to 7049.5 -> 11.9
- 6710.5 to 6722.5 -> 15.2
